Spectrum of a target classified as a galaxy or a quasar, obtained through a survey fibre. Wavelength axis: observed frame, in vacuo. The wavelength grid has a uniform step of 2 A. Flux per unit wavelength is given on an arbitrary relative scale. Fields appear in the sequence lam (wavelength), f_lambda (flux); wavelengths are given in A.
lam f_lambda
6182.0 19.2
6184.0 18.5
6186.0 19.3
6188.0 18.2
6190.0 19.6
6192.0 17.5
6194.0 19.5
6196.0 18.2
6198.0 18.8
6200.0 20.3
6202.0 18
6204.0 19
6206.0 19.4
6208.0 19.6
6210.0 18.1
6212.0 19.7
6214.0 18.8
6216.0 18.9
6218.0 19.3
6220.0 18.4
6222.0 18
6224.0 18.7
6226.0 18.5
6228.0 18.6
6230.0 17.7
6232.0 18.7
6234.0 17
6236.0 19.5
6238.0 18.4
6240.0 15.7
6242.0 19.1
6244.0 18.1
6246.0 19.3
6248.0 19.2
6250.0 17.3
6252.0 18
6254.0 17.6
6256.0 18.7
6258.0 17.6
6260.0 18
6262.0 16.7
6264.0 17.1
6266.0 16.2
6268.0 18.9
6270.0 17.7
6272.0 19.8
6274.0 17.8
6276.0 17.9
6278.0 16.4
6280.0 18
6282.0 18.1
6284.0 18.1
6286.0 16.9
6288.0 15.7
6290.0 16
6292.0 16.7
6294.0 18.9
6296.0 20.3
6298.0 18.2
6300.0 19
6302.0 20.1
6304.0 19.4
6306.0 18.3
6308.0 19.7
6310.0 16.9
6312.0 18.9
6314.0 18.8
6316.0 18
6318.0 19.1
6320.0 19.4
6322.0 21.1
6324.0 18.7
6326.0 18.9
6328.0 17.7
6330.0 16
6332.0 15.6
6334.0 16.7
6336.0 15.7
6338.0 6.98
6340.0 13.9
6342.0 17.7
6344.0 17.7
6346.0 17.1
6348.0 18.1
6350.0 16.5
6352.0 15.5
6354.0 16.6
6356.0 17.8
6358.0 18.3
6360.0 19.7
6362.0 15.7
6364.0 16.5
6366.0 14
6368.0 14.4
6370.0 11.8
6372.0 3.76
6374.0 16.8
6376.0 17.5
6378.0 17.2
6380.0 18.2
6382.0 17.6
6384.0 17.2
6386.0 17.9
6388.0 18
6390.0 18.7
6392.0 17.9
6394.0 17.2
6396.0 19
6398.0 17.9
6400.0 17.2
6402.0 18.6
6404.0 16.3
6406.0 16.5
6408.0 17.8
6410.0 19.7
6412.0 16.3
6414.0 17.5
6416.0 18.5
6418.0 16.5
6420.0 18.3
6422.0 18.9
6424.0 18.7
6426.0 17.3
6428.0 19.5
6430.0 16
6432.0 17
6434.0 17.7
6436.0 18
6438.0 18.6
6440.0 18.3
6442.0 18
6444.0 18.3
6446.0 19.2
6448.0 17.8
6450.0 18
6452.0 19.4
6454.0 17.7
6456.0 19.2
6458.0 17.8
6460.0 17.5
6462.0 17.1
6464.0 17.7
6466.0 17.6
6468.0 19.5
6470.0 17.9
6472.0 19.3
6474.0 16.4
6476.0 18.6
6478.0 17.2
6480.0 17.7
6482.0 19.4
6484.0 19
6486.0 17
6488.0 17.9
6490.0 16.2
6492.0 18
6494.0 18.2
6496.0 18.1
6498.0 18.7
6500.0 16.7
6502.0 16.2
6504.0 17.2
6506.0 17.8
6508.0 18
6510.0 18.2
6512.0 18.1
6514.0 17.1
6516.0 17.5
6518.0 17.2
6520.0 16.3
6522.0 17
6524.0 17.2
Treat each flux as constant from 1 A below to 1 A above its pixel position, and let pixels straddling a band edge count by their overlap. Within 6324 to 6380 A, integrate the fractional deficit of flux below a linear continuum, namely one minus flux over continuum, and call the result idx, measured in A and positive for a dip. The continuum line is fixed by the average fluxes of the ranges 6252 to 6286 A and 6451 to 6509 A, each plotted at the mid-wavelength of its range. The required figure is 6.3 A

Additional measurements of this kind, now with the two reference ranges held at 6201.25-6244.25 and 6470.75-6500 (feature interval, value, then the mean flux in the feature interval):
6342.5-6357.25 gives 0.9 A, 17.1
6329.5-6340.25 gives 2.5 A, 14.1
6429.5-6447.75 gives 0.1 A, 17.9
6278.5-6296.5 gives 0.8 A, 17.5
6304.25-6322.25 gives -0.5 A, 18.8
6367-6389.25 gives 3.2 A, 15.5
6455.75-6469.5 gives 0.0 A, 18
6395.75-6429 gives 0.4 A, 17.9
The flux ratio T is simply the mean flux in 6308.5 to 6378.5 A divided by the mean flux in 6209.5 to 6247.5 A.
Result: 0.9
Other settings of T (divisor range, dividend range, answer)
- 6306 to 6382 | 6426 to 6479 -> 1.09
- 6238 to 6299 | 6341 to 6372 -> 0.90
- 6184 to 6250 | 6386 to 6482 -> 0.96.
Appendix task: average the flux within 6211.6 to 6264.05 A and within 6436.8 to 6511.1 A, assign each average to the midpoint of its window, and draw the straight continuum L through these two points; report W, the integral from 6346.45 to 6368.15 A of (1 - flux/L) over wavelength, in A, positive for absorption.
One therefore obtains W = 1.64 A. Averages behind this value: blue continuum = 18.2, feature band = 16.7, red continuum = 18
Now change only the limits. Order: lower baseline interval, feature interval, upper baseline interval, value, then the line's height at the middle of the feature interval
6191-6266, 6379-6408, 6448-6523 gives 0.4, 18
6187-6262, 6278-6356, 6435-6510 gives 3.5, 18.3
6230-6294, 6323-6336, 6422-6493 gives 0.5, 17.9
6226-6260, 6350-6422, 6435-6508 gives 4.8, 18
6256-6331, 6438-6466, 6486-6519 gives -0.7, 17.7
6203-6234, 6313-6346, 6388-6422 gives 2.1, 18.2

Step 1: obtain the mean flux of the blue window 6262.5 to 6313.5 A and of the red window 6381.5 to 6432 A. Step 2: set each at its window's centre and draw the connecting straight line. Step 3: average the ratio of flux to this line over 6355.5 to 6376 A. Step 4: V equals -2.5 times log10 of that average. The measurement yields 0.20 mag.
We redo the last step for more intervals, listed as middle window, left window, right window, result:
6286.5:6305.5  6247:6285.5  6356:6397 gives -0.047 mag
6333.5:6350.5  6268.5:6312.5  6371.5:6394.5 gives 0.120 mag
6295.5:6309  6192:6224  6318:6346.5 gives -0.119 mag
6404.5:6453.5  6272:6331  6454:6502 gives 0.002 mag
